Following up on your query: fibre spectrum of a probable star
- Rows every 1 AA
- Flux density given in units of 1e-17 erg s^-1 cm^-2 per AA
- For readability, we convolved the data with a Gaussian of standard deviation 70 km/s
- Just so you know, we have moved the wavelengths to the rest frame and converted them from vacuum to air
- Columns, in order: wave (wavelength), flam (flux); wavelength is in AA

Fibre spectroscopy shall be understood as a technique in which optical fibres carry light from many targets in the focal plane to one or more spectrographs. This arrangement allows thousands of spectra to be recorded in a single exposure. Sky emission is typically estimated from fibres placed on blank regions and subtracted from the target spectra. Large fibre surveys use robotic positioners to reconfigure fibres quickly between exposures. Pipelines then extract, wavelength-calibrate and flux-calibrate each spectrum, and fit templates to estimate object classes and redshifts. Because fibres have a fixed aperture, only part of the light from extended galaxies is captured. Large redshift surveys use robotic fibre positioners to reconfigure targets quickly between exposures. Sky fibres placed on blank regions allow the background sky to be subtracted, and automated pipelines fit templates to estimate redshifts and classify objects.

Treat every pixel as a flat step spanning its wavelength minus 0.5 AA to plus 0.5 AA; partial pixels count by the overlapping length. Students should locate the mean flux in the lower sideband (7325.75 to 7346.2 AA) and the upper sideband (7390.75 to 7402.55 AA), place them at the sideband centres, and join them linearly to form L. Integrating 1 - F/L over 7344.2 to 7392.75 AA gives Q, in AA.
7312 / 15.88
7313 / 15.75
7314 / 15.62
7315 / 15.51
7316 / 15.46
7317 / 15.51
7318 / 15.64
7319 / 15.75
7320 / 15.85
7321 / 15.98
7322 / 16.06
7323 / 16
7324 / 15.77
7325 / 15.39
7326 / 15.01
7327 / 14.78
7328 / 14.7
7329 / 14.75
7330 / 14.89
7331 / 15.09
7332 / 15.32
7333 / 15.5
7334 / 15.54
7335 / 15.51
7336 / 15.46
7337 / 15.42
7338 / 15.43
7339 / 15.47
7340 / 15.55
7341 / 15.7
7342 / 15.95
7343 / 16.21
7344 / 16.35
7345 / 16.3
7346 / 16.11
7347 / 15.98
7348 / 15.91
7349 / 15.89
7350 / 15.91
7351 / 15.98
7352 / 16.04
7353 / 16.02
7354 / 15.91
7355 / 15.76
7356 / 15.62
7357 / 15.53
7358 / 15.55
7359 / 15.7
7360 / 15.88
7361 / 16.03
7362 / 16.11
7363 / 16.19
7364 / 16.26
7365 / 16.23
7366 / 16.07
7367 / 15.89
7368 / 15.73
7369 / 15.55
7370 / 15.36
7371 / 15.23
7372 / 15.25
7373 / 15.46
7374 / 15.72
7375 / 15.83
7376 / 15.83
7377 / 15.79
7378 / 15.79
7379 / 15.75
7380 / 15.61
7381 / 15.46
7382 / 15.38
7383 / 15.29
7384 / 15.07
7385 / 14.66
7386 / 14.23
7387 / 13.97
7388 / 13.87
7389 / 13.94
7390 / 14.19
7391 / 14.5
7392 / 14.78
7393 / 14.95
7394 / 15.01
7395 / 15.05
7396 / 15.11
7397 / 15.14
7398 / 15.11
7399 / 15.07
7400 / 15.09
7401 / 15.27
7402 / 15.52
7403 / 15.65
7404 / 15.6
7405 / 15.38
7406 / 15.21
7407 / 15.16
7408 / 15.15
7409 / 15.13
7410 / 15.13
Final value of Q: -0.9 AA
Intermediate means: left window 15.5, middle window 15.5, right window 15.1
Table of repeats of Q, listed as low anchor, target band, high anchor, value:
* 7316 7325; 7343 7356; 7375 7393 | -0.5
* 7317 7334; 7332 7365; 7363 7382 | -0.6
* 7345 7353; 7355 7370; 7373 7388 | -0.2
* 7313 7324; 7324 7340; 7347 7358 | 0.5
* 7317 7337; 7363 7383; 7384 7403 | -1.0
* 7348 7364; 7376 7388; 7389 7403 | 0.1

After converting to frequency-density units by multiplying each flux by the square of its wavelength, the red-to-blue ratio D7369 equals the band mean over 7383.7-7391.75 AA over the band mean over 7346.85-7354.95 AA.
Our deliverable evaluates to 0.91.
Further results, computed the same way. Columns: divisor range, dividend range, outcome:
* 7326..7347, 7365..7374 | 1.02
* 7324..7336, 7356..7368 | 1.06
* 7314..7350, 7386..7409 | 0.97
